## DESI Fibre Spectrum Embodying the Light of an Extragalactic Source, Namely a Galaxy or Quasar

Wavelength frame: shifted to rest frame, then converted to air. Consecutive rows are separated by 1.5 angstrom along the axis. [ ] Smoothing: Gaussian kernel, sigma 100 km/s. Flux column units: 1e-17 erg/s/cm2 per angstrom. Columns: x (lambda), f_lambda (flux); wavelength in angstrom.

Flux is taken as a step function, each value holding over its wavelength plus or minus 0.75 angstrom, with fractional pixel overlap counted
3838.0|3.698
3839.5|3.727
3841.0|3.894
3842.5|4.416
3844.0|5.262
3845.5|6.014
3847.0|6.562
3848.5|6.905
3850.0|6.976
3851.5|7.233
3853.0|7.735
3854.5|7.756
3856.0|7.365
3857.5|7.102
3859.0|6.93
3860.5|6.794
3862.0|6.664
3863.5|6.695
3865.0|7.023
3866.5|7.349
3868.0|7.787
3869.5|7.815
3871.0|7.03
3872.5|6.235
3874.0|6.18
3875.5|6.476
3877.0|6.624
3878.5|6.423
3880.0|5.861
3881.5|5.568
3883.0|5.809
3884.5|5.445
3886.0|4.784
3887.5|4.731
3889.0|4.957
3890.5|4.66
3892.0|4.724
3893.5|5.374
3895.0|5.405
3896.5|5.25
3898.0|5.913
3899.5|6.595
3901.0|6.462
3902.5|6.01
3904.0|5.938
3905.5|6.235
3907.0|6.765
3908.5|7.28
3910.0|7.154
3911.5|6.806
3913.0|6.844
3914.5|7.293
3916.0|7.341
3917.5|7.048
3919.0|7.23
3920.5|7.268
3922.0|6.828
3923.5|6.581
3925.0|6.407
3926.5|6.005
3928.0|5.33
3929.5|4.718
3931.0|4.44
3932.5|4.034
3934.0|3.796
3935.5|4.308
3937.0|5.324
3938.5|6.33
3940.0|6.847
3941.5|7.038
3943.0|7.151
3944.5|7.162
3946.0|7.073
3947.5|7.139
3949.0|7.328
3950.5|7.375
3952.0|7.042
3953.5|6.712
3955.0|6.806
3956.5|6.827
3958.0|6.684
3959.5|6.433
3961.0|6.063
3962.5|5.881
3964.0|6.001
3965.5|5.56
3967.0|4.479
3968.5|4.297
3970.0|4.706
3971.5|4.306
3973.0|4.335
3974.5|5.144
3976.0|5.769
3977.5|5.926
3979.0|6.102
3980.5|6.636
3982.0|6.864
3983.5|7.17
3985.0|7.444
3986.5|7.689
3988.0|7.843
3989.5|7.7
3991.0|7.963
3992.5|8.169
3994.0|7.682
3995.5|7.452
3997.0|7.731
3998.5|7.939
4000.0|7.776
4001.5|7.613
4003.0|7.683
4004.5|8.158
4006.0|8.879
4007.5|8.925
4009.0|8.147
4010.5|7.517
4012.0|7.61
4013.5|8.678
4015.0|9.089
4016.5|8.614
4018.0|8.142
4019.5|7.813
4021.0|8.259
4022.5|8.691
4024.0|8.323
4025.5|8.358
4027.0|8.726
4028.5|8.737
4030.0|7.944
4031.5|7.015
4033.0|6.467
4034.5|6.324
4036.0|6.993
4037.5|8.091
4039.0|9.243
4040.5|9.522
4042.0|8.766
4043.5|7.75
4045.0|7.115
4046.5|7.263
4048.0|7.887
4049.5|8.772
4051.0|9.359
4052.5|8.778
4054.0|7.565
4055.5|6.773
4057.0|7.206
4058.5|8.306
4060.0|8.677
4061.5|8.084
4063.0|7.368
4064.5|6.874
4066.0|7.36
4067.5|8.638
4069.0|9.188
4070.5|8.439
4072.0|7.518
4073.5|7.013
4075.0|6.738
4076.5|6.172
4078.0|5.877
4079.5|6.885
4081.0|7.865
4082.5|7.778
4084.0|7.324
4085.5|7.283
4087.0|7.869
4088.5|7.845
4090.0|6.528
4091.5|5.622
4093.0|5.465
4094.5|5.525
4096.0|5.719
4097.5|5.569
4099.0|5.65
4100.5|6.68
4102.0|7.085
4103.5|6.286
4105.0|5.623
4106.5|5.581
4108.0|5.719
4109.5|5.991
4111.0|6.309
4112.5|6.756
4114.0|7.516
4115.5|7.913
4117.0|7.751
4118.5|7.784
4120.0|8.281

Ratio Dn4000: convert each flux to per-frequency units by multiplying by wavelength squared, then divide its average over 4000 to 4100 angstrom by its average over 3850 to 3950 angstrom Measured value 1.30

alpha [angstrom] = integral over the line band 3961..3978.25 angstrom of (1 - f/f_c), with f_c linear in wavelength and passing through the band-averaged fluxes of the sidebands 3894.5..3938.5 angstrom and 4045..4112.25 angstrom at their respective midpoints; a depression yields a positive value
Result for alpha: 3.4 angstrom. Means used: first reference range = 6.1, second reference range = 7.09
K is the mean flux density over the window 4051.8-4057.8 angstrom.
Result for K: 7.58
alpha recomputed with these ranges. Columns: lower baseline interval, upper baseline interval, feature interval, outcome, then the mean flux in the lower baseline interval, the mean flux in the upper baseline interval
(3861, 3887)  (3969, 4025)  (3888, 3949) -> 5.92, 6.44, 7.41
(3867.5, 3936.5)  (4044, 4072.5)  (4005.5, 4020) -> -1.85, 6.03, 7.96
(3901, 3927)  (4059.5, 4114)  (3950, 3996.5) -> 2.56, 6.77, 6.86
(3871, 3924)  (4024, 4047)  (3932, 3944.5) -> 1.82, 6.18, 7.91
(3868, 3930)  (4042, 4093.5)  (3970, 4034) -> -4.38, 6.21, 7.53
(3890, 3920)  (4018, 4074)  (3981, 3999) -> -0.70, 6.34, 7.99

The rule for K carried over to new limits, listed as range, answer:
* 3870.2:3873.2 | 6.66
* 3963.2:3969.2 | 5.1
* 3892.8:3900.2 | 5.7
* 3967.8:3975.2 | 4.56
